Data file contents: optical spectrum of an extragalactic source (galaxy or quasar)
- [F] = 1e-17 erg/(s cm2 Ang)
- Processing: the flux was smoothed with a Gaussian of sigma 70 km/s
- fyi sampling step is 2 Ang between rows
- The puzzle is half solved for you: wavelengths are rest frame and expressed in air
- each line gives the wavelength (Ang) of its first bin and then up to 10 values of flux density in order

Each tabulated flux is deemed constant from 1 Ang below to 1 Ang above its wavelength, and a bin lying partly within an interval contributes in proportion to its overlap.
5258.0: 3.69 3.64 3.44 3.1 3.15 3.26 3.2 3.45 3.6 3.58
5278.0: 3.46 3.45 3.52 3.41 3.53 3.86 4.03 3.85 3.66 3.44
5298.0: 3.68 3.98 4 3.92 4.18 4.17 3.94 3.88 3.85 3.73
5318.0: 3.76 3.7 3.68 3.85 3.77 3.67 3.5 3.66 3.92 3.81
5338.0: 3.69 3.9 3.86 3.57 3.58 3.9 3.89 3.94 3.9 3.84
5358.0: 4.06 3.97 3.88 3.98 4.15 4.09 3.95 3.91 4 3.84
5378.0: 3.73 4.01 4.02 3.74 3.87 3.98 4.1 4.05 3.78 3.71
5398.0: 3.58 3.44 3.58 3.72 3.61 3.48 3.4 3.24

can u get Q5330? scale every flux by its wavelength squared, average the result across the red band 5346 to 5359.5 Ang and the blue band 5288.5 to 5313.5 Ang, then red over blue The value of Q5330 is 1.0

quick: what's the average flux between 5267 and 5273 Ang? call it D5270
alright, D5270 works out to 3.3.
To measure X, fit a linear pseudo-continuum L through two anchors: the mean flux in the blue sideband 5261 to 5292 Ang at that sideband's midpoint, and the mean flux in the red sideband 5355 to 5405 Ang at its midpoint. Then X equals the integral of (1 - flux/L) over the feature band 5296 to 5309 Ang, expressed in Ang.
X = -1.3 Ang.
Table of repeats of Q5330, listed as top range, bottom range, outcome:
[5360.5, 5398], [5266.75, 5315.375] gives 1.10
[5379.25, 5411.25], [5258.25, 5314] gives 1.07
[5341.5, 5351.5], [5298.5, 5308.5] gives 0.95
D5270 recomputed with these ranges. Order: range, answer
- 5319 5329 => 3.73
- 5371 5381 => 3.9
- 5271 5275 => 3.53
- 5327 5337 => 3.71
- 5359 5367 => 4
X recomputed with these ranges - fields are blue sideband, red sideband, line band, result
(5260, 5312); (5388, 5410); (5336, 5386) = -2.8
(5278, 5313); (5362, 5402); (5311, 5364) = 0.4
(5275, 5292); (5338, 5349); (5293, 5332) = -1.3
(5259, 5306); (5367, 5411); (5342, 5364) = -0.8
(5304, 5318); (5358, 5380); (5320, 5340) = 1.1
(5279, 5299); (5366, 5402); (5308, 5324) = -0.5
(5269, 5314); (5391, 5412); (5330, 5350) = -0.5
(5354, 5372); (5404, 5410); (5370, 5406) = -0.9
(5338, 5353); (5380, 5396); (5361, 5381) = -0.4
